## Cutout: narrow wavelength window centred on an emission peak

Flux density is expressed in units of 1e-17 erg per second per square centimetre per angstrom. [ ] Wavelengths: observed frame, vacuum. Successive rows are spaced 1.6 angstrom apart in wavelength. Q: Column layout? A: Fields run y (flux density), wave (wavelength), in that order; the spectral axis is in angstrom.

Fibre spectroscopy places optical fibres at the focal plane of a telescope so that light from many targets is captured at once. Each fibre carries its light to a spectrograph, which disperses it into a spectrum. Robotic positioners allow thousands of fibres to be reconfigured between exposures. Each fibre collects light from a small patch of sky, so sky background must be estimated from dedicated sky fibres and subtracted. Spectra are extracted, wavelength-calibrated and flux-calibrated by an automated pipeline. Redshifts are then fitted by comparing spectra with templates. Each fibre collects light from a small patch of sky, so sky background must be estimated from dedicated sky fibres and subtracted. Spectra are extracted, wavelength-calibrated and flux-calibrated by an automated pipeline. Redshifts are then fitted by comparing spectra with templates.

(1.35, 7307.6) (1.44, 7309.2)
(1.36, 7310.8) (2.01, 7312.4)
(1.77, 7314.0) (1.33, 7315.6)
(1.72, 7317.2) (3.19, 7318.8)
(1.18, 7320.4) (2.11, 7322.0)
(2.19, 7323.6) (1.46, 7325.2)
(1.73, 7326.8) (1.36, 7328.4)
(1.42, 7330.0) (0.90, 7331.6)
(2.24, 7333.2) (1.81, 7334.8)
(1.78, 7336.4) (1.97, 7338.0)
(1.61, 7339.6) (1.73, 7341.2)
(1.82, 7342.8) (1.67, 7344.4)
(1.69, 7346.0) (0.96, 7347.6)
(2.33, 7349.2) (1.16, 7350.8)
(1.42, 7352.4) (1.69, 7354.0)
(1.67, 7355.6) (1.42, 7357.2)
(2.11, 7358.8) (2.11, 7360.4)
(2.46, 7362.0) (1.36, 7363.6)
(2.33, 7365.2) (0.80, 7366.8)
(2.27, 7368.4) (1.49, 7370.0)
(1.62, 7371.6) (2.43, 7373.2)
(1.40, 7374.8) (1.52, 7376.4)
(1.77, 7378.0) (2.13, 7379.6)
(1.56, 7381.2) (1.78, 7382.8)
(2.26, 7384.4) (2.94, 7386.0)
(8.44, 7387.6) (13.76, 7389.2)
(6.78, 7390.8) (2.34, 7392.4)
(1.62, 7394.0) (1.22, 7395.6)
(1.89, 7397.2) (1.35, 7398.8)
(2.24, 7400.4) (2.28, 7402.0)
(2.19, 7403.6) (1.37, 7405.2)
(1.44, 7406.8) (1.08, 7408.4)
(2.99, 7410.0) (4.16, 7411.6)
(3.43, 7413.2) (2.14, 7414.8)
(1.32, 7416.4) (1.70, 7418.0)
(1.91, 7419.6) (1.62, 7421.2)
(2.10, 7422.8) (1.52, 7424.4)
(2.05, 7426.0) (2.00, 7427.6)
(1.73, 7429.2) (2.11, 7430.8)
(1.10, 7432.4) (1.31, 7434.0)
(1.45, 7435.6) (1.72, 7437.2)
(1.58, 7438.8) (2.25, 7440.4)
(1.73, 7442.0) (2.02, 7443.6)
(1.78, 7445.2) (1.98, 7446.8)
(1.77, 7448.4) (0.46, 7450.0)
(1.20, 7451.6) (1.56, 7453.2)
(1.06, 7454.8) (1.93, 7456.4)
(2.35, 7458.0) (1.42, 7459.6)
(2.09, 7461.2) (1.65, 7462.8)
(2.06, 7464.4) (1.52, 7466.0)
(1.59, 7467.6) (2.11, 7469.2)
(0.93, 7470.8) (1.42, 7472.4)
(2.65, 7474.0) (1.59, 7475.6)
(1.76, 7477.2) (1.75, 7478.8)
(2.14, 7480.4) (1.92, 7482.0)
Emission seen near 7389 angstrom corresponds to H-alpha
